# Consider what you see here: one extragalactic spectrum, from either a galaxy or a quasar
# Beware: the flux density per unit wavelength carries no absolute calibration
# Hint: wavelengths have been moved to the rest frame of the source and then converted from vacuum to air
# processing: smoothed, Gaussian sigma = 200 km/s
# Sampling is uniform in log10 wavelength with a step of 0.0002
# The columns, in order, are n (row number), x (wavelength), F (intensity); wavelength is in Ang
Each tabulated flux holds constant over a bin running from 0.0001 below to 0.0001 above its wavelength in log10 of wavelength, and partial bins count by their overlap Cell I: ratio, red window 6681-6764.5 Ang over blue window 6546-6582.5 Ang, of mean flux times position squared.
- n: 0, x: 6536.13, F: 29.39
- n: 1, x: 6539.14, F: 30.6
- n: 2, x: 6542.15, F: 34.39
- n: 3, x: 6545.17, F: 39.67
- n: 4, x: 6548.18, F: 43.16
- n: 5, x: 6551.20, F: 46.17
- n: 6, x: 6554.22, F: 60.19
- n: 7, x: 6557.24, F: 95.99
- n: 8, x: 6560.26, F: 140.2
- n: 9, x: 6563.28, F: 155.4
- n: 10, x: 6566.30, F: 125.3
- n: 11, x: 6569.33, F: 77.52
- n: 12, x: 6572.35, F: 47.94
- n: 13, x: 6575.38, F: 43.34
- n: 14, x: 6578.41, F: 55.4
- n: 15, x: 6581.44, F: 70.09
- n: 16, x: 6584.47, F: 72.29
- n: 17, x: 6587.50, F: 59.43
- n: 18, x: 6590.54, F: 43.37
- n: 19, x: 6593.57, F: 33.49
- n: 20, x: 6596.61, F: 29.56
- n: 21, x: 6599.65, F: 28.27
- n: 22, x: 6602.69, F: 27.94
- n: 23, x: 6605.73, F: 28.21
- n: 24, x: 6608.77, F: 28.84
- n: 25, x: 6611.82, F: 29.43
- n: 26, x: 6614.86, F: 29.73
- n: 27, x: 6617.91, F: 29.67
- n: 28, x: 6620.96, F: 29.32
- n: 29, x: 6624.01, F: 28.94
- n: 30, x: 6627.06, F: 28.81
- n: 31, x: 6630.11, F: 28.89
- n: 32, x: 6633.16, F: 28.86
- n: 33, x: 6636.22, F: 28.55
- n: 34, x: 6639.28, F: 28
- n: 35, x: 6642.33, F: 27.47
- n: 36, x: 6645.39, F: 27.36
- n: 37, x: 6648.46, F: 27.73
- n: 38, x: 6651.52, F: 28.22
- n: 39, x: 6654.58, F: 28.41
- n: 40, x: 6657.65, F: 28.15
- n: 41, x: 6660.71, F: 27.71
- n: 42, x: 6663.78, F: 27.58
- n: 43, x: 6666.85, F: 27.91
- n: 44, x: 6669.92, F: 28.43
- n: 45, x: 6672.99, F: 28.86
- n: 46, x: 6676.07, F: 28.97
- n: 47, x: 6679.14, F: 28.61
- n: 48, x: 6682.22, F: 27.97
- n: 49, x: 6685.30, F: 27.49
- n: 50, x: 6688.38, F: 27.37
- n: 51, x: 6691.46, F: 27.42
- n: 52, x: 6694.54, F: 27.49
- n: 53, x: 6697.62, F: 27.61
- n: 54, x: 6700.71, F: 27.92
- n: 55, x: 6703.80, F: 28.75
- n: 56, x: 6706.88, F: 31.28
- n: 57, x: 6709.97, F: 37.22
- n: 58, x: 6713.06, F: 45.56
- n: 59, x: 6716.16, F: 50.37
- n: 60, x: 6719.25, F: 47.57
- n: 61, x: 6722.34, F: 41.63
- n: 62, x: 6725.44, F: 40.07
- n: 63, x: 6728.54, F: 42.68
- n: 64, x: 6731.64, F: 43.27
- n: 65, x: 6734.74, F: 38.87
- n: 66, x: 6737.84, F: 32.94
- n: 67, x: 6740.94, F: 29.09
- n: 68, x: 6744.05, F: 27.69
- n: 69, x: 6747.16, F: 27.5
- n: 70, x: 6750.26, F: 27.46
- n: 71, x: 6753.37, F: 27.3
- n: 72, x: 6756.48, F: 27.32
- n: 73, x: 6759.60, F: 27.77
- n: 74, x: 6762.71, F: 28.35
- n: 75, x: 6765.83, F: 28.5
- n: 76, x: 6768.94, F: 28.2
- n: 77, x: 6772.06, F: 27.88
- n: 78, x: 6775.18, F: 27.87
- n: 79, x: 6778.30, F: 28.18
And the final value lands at 0.4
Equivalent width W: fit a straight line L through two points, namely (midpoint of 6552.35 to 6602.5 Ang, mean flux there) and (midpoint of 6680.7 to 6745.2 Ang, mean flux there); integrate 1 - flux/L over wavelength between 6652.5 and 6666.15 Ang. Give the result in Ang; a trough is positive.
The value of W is 5.8 Ang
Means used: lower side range 69.7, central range 28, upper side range 34.8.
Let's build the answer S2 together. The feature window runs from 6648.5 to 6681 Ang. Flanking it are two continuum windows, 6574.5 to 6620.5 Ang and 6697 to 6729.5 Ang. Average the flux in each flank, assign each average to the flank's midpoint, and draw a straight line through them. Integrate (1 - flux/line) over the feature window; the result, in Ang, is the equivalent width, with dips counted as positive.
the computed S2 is 9.1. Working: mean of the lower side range 40.3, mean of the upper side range 38.5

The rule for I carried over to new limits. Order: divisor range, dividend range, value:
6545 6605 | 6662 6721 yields 0.51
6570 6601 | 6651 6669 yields 0.58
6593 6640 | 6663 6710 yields 1.00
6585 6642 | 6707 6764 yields 1.15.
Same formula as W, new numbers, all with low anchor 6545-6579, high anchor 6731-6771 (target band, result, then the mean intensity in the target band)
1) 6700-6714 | 2.5 Ang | 34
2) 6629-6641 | 6.3 Ang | 28.6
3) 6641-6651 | 5.2 Ang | 27.6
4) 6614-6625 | 6.0 Ang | 29.4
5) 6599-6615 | 9.2 Ang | 28.7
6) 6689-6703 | 5.3 Ang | 27.7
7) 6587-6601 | 6.7 Ang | 37.4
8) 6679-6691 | 5.0 Ang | 27.7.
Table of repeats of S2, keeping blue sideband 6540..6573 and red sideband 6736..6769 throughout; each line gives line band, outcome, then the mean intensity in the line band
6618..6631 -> 6.83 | 29.1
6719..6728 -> -1.62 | 42.4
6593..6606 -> 7.36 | 29.3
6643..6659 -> 7.78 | 27.9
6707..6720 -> -1.77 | 43.5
